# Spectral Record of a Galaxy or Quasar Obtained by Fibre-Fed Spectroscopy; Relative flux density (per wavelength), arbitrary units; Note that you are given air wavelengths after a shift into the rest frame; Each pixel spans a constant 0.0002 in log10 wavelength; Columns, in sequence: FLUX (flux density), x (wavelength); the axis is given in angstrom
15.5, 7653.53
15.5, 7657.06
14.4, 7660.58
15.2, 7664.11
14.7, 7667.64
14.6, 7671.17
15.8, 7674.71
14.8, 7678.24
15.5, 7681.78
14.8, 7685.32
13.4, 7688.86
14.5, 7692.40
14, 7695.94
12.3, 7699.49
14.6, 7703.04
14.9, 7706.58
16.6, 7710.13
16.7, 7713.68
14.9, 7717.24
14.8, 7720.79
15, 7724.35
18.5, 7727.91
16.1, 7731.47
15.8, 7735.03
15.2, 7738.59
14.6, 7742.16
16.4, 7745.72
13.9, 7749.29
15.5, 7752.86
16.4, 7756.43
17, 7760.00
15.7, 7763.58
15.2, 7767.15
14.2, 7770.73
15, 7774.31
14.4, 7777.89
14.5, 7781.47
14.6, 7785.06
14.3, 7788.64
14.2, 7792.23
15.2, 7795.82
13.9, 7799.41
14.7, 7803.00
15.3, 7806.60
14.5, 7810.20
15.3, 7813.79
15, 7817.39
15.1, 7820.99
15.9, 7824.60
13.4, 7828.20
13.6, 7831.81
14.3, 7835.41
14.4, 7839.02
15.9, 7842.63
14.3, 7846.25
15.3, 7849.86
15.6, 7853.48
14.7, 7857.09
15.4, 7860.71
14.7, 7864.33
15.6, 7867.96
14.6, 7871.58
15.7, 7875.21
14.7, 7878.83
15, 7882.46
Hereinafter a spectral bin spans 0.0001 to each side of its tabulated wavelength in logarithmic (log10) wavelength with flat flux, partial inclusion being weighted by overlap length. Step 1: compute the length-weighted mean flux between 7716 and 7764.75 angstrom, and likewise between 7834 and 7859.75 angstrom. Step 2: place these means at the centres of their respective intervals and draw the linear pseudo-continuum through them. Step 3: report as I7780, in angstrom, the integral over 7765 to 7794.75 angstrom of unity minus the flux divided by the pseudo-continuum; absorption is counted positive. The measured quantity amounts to 1.64 angstrom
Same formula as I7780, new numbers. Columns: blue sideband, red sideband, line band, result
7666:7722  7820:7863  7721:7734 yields -1.3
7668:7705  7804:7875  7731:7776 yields -2.5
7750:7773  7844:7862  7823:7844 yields 0.9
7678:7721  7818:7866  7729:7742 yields -0.8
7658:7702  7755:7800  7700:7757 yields -3.0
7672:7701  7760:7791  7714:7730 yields -1.4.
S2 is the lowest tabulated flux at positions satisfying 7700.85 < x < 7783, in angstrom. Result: 13.9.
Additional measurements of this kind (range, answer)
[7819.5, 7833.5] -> 13.4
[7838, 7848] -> 14.3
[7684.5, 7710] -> 12.3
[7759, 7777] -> 14.2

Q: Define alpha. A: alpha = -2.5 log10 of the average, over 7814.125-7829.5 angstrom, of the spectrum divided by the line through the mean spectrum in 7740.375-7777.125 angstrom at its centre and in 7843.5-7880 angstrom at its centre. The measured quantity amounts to 0.019 mag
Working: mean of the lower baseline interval 15.4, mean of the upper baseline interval 15.1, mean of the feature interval 14.9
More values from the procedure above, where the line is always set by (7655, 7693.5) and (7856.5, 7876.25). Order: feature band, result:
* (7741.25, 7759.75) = -0.04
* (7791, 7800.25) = 0.04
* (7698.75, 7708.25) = 0.06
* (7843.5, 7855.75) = 0.00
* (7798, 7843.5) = 0.03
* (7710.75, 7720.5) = -0.06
